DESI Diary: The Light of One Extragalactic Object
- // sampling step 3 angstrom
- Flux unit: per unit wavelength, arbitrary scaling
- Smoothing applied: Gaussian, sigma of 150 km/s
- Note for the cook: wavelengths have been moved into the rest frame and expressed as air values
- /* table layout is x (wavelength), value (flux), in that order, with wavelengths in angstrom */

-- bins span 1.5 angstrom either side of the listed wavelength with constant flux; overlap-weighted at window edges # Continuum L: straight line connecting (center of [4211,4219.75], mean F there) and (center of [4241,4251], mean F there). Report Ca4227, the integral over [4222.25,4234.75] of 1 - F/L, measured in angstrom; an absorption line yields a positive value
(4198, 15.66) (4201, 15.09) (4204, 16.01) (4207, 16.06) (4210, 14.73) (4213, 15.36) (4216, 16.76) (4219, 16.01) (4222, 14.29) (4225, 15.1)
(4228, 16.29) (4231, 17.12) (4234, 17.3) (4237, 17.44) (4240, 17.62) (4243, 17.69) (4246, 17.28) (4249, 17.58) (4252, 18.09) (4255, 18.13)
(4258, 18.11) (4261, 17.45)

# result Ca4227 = 0.4 angstrom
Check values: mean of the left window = 16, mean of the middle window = 16.2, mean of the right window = 17.6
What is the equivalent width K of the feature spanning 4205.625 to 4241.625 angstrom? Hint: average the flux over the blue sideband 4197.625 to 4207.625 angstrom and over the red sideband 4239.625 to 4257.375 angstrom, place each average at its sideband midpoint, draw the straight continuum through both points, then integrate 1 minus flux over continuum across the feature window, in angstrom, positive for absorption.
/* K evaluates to 1.0 angstrom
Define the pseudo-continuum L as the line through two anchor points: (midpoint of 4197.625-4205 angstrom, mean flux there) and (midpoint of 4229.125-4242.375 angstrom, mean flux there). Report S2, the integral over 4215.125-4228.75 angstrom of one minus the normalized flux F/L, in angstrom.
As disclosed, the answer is 0.83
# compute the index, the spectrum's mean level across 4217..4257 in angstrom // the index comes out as 16.9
